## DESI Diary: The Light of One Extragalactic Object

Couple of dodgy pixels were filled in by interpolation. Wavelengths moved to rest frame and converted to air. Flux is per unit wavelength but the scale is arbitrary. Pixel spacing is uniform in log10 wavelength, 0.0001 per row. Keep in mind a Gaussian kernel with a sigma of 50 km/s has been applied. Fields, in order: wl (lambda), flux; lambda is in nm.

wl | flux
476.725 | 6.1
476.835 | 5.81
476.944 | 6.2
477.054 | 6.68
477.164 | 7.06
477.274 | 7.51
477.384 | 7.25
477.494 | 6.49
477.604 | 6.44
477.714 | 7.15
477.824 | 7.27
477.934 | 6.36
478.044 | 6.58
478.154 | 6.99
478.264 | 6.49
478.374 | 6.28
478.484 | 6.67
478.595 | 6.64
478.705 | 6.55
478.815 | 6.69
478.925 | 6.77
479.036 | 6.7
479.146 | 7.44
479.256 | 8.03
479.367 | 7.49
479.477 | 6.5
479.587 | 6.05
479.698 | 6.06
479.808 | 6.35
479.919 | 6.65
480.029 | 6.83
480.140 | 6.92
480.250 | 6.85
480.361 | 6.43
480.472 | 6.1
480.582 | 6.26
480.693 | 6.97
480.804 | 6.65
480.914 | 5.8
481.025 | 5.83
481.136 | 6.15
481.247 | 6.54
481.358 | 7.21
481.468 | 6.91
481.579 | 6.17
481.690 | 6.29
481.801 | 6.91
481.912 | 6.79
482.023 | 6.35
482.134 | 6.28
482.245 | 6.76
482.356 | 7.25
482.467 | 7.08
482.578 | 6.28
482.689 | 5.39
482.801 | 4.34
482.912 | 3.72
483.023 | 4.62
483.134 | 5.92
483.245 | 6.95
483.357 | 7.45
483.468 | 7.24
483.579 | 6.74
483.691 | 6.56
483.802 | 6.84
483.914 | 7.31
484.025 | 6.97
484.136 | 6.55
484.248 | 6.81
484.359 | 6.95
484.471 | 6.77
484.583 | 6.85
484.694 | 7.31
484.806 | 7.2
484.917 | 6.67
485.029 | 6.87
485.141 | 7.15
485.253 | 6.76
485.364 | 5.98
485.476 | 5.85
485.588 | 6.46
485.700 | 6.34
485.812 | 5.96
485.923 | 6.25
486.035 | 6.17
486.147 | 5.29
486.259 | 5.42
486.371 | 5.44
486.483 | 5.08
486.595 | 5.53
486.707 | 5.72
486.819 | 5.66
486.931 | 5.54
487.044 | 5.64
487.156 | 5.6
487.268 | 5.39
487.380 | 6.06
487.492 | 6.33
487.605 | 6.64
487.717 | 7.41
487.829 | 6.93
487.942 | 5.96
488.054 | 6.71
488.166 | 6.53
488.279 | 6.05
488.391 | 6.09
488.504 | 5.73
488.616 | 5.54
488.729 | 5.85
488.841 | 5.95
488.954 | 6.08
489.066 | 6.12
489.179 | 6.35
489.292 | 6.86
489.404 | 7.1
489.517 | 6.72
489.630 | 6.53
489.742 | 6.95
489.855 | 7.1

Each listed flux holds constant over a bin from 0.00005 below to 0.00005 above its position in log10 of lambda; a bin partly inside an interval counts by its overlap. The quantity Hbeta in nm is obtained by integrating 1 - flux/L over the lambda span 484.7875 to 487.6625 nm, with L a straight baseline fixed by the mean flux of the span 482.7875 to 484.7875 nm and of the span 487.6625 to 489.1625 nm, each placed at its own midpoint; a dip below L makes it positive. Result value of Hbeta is 0.15 nm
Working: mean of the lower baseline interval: 6.5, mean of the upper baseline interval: 6.23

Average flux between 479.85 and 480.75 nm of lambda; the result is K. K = 6.62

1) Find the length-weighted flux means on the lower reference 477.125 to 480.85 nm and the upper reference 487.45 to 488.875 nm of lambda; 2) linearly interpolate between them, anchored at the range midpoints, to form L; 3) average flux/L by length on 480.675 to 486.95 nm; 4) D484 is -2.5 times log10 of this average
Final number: 0.030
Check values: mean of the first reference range 6.75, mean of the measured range 6.33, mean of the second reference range 6.29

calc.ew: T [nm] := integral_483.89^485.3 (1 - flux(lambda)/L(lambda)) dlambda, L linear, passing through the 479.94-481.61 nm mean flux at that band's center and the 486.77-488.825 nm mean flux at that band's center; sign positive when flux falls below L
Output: -0.14 nm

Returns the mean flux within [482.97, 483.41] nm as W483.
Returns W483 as 6.23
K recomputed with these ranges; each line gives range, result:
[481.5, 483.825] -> 6.28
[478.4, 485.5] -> 6.56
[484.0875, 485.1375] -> 6.9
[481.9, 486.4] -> 6.39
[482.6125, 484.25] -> 6.21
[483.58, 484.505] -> 6.84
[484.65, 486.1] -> 6.52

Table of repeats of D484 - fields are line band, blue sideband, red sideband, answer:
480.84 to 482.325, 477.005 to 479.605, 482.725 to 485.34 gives 0.03 mag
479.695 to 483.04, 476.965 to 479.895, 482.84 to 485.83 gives 0.06 mag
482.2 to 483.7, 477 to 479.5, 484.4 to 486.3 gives 0.07 mag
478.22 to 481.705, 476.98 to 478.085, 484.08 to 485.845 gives 0.03 mag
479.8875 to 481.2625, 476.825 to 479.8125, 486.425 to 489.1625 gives 0.02 mag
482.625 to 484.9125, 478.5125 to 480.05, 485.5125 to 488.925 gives -0.02 mag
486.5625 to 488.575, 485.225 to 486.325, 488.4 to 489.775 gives 0.02 mag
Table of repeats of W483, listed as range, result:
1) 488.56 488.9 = 5.78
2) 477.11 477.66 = 6.95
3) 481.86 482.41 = 6.68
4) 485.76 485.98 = 6.13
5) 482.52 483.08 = 4.88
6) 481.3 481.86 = 6.7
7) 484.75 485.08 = 6.92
